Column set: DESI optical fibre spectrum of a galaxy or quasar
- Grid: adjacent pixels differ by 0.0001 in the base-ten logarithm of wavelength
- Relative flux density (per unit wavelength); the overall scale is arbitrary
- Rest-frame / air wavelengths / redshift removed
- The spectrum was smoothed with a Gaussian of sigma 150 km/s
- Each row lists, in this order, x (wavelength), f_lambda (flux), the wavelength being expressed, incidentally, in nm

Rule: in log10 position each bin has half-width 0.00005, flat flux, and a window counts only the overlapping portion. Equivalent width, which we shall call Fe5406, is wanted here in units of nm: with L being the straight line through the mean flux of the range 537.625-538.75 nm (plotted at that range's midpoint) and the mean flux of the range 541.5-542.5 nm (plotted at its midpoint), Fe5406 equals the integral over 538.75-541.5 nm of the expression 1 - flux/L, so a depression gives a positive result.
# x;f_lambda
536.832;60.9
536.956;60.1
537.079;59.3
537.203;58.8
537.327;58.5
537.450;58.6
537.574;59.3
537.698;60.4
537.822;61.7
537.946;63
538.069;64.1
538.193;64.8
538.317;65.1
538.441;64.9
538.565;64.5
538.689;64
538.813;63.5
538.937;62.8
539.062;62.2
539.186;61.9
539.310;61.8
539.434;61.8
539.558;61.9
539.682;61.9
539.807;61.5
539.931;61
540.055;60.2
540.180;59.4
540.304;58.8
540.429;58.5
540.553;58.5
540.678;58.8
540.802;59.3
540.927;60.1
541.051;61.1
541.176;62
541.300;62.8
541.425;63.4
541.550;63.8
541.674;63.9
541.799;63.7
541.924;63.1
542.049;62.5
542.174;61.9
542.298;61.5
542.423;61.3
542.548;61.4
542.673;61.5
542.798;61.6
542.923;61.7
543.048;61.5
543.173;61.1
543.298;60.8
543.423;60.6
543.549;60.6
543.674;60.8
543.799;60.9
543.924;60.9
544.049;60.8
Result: 0.090 nm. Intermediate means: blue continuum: 63.6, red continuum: 62.7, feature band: 61.1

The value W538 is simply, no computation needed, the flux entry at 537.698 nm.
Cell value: 60.4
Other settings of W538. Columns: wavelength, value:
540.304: 58.8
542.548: 61.4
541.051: 61.1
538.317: 65.1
